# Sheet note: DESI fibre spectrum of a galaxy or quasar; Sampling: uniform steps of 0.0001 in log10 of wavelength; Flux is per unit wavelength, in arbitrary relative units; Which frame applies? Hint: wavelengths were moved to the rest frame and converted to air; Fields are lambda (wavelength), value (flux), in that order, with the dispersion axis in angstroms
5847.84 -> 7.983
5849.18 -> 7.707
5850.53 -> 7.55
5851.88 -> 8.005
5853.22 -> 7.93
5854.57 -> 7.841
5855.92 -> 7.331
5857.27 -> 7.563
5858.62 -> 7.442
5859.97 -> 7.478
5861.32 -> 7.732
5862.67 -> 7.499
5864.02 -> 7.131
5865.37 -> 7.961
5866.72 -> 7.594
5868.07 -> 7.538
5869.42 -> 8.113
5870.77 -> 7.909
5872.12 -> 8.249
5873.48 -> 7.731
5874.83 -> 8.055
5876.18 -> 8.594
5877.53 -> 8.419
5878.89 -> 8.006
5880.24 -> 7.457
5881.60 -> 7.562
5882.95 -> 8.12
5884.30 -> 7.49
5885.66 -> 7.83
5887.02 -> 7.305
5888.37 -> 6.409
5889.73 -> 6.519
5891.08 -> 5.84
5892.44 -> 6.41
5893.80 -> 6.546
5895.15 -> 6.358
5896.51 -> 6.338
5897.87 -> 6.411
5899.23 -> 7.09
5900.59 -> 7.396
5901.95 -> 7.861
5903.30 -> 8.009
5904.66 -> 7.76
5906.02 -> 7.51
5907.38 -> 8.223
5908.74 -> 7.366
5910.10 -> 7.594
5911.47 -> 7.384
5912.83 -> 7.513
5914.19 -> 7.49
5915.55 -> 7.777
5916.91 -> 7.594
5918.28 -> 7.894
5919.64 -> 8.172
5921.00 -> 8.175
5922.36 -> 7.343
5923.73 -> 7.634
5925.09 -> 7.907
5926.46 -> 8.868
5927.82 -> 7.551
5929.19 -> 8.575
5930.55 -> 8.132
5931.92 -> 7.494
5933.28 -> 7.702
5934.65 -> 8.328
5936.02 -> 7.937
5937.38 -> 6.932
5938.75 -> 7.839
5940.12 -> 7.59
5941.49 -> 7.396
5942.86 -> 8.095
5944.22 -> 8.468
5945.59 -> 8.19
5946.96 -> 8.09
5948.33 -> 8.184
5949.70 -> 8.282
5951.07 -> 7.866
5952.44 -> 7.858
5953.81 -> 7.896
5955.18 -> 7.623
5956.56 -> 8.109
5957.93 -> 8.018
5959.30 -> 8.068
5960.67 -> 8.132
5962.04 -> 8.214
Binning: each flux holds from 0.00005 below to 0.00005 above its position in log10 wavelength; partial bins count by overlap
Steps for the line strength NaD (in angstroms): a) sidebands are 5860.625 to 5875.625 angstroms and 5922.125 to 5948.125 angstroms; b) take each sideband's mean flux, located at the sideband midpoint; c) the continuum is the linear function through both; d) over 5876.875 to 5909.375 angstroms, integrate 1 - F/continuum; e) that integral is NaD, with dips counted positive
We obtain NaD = 2.4 angstroms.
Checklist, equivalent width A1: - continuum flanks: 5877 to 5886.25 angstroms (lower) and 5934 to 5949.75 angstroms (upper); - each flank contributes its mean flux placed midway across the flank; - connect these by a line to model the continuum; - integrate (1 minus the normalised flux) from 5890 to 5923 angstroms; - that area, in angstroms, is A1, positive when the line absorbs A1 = 2.29 angstroms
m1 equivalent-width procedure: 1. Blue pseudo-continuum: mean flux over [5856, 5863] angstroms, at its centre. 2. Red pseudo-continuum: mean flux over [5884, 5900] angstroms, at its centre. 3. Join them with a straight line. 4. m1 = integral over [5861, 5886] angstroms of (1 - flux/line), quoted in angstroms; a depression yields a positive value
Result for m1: -2.4 angstroms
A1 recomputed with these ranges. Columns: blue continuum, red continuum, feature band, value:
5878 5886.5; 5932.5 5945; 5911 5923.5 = 0.13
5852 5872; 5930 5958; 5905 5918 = 0.32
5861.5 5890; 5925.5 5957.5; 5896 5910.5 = 0.72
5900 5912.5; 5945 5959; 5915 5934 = -0.26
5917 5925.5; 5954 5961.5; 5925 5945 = -0.08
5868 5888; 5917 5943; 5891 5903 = 1.67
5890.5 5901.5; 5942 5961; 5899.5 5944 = -3.27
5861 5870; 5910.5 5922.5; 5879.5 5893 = 1.01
